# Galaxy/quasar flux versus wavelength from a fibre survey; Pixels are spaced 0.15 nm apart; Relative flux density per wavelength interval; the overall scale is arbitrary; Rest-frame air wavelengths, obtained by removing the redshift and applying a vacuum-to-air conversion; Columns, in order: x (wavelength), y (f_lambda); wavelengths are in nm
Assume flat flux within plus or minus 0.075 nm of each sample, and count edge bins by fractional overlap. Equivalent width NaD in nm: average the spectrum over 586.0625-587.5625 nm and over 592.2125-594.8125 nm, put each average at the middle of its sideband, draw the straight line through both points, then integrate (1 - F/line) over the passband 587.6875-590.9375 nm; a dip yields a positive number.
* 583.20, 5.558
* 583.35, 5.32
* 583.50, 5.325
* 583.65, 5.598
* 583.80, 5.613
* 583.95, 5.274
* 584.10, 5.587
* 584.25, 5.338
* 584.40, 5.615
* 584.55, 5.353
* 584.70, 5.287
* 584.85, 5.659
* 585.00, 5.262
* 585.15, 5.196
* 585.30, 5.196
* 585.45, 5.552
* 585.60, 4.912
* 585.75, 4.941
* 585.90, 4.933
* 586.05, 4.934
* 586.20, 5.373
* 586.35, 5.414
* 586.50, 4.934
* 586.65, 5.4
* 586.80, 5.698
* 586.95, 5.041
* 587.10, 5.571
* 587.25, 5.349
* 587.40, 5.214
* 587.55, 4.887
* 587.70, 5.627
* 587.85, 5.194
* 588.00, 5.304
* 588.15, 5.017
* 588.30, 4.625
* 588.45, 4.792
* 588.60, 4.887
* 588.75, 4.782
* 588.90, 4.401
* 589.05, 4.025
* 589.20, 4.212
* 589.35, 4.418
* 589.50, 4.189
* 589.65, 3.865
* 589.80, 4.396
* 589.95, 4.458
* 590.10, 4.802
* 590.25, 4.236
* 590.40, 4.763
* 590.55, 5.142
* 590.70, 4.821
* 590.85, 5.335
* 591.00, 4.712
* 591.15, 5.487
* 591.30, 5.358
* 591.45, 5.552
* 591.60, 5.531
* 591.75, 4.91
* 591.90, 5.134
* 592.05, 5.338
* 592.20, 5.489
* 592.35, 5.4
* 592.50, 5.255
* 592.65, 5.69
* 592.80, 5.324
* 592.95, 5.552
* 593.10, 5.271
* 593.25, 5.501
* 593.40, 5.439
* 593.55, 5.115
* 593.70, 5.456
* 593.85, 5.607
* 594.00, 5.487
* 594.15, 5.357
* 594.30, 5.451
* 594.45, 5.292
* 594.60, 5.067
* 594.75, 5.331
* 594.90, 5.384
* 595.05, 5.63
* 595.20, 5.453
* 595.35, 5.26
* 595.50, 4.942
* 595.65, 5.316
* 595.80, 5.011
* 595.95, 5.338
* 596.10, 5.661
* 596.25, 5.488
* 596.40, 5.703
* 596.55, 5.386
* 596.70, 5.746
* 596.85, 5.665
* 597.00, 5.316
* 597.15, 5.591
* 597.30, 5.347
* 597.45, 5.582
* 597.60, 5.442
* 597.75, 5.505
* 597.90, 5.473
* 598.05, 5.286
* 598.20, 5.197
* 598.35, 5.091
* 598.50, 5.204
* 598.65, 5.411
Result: 0.40 nm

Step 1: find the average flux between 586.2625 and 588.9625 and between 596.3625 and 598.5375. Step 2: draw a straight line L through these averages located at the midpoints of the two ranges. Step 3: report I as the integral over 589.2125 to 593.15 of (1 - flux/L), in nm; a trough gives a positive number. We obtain 0.18 nm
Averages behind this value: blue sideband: 5.12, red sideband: 5.43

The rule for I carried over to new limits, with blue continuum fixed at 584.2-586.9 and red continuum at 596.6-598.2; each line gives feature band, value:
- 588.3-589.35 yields 0.160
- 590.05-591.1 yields 0.101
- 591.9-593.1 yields -0.003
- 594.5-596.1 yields 0.045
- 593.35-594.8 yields 0.017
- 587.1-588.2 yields 0.011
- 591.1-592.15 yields 0.010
